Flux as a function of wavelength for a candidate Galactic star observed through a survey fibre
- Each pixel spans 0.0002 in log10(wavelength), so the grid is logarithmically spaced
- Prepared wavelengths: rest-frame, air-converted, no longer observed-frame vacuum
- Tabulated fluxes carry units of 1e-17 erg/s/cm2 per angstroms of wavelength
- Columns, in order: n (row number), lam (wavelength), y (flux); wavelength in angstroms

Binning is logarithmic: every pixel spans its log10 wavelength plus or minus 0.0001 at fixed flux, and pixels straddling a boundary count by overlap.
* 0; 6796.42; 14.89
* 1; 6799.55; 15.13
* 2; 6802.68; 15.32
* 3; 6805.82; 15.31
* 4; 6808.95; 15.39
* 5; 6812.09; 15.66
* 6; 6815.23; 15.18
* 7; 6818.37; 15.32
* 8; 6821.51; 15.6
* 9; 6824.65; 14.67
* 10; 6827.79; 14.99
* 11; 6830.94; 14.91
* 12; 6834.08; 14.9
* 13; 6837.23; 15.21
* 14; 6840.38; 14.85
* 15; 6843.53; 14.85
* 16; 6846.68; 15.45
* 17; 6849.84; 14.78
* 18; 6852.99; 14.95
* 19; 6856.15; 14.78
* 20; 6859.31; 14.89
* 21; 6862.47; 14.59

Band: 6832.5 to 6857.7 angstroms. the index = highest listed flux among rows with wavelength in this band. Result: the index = 15.45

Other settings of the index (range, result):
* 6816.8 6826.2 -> 15.6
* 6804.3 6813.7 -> 15.66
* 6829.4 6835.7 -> 14.91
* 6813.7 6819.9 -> 15.32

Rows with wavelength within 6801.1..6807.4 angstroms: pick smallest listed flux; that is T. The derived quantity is 15.31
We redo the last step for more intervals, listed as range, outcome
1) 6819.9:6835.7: 14.67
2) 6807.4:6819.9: 15.18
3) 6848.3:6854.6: 14.78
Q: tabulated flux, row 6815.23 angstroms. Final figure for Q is 15.18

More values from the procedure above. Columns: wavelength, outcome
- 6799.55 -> 15.13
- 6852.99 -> 14.95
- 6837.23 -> 15.21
